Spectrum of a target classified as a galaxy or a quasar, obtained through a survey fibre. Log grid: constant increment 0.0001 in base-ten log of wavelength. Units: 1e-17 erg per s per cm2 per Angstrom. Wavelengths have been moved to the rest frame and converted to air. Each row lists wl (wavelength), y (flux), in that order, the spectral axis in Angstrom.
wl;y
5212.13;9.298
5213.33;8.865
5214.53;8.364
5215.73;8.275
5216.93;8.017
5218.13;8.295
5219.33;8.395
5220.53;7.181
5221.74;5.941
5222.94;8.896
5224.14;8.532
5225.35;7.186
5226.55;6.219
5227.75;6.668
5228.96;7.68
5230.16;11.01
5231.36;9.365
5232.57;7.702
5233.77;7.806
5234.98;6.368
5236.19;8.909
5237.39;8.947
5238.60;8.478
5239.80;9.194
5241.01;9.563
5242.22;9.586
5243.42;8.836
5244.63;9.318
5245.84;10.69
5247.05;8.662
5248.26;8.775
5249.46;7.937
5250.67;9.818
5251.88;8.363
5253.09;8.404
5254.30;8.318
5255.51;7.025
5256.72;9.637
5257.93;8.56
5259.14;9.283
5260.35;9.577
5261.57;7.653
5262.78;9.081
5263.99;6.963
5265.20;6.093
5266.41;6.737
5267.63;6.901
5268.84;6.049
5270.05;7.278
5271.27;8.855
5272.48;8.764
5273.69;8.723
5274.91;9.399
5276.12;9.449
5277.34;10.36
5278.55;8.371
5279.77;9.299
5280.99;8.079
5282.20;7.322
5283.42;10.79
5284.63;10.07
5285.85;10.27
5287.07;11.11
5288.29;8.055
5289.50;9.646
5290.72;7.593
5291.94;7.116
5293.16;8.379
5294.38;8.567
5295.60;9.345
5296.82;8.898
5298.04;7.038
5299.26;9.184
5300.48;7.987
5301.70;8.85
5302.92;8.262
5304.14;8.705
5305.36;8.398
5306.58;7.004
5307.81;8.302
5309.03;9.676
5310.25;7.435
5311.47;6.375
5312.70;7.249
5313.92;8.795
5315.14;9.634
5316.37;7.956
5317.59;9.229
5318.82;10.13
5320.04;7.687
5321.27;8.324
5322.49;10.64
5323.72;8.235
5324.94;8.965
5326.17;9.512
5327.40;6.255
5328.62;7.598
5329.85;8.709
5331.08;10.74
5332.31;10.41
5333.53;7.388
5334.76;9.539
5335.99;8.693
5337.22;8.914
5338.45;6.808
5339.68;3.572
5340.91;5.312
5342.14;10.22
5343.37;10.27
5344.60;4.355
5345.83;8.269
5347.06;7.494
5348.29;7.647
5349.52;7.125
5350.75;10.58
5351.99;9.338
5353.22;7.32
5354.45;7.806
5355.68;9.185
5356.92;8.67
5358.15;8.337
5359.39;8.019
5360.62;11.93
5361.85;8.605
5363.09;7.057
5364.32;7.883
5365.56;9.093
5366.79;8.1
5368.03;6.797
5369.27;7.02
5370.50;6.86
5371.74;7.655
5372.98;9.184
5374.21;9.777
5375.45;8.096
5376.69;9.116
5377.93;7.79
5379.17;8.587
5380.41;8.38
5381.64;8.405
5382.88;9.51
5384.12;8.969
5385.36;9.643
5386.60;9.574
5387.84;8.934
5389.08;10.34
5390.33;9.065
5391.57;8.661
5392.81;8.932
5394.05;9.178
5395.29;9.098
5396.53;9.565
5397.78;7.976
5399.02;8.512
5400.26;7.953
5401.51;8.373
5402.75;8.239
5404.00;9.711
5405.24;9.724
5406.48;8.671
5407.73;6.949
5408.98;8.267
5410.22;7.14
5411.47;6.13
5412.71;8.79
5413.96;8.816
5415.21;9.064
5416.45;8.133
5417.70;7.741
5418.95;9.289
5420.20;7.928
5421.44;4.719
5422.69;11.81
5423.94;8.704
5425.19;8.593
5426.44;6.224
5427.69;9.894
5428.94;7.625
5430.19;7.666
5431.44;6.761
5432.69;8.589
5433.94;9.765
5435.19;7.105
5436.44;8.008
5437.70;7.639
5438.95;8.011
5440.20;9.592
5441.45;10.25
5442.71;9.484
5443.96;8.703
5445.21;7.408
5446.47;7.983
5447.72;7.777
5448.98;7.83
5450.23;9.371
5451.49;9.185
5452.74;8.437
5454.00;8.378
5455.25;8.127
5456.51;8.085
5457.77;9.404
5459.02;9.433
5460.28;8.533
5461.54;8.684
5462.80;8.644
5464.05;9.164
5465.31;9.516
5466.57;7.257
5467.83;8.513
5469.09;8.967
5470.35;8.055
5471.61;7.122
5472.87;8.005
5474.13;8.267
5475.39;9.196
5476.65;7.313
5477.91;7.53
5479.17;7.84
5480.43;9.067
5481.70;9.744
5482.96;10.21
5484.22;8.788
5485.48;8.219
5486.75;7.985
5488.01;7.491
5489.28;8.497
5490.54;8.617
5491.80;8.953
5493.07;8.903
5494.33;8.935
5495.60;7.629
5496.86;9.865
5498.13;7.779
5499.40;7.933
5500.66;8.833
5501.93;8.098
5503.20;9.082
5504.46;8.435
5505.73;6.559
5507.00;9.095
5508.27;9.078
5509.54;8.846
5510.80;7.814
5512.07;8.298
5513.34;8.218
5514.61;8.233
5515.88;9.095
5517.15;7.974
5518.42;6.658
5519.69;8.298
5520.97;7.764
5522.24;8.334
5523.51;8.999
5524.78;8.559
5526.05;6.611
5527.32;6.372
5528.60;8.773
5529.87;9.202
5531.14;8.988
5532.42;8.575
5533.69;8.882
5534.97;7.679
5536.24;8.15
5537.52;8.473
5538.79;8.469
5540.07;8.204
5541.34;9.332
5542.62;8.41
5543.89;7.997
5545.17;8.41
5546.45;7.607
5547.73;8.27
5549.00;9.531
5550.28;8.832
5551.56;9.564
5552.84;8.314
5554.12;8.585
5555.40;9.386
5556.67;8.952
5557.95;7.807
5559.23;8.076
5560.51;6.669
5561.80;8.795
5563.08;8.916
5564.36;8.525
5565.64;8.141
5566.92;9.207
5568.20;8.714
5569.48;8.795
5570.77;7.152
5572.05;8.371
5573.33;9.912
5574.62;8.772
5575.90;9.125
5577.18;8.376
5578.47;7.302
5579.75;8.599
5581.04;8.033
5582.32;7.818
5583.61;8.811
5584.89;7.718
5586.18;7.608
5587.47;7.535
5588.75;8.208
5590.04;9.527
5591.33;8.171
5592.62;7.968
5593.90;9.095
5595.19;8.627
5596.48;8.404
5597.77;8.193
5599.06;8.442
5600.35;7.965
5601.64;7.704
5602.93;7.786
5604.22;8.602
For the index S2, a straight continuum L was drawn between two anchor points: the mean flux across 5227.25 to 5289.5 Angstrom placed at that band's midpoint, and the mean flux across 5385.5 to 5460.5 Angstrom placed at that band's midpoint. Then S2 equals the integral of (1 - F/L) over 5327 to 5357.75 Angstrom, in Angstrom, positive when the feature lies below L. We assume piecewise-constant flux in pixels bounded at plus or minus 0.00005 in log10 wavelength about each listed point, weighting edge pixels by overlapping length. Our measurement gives 1.7 Angstrom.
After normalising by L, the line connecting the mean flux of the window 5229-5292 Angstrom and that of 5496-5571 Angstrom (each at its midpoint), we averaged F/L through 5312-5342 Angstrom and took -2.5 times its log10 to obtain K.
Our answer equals 0.03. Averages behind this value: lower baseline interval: 8.66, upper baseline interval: 8.38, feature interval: 8.37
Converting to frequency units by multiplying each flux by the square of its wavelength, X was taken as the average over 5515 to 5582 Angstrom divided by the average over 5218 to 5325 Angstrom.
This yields 1.1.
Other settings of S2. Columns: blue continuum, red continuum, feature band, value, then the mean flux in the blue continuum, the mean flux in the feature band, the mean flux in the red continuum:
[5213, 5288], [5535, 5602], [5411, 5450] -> 0.8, 8.49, 8.28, 8.41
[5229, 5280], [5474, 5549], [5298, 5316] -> 0.6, 8.56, 8.23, 8.37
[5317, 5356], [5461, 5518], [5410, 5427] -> 0.6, 8.31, 8.11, 8.45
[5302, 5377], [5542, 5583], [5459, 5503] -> -0.5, 8.3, 8.49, 8.47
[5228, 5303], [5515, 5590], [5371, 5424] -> -0.8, 8.61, 8.62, 8.36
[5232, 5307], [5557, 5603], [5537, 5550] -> -0.2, 8.56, 8.48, 8.31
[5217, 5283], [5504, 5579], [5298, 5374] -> 0.7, 8.35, 8.28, 8.38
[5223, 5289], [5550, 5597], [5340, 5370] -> 1.4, 8.56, 8.14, 8.44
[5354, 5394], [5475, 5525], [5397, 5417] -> 0.7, 8.64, 8.29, 8.41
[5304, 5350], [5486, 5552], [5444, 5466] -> -0.7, 8.2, 8.59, 8.36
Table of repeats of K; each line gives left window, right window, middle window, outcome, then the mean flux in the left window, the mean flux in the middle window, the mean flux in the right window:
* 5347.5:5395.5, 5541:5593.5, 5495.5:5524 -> 0.02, 8.62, 8.31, 8.43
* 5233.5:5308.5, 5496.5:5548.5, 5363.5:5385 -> 0.02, 8.57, 8.31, 8.29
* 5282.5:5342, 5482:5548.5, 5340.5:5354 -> 0.06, 8.49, 8.04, 8.37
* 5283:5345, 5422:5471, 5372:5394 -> -0.06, 8.48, 8.98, 8.54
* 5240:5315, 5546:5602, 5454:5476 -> -0.01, 8.55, 8.52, 8.42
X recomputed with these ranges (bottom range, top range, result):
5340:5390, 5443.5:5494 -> 1.05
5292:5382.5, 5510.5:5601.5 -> 1.09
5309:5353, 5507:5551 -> 1.08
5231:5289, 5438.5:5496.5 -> 1.07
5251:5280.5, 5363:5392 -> 1.07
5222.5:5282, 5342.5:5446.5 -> 1.06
